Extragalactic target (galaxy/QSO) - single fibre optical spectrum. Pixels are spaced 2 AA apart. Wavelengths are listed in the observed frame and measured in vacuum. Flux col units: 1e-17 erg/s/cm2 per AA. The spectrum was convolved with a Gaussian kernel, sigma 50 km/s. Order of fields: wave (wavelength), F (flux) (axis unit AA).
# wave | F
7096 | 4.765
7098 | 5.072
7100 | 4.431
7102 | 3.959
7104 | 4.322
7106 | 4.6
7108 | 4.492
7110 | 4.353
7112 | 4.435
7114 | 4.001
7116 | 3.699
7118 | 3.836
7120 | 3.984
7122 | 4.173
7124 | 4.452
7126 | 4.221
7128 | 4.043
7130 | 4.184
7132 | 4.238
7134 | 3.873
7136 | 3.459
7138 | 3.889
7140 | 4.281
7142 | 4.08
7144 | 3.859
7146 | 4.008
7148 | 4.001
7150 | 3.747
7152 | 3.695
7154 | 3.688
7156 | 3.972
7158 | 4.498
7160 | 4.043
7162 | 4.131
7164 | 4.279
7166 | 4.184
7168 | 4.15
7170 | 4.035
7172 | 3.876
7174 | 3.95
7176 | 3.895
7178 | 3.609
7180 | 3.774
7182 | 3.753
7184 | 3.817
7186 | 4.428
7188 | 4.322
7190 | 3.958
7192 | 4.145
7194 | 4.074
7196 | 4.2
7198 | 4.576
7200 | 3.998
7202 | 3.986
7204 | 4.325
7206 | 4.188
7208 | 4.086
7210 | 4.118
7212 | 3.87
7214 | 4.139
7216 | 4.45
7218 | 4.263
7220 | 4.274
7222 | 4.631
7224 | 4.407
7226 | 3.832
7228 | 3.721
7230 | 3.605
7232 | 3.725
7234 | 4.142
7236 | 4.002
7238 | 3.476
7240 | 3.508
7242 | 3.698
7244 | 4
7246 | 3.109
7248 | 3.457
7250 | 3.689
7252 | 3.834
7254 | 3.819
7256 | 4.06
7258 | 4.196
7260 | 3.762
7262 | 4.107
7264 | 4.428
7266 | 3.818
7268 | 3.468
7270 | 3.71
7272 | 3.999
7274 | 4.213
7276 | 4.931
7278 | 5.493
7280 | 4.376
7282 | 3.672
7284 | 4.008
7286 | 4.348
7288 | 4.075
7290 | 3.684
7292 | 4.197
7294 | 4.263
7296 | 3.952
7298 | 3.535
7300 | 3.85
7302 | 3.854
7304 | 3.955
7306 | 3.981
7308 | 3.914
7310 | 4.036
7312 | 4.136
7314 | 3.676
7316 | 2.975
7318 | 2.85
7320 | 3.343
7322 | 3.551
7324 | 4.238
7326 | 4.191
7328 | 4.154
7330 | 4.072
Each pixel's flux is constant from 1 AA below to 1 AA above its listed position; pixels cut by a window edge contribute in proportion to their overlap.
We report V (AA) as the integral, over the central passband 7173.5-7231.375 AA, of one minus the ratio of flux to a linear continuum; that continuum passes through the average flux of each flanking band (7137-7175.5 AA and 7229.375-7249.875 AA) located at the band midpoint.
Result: -3.9 AA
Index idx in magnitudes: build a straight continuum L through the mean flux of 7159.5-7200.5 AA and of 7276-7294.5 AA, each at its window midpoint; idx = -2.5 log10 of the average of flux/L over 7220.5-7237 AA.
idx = 0.04 mag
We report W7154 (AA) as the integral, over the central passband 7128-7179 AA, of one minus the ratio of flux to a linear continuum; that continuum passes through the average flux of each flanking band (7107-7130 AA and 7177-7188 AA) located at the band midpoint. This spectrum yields 0.5 AA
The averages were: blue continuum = 4.15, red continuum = 3.92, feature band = 3.99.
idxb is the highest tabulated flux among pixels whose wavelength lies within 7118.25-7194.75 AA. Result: 4.498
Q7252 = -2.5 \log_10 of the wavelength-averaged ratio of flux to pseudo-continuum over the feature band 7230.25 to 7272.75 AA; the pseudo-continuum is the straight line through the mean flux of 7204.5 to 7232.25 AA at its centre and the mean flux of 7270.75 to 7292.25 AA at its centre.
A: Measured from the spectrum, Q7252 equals 0.105 mag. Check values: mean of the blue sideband 4.11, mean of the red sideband 4.27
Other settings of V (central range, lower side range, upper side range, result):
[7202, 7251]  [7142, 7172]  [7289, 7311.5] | 0.37 AA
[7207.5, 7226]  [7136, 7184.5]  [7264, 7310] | -1.03 AA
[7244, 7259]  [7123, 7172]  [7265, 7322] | 0.79 AA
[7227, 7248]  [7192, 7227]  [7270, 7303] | 2.47 AA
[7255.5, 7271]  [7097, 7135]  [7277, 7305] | 0.65 AA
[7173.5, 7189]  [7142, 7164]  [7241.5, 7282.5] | 0.17 AA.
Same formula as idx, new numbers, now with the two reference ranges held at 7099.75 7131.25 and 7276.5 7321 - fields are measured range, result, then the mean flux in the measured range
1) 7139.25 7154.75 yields 0.06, 3.92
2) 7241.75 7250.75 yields 0.12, 3.58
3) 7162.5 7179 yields 0.03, 4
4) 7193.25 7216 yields -0.02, 4.16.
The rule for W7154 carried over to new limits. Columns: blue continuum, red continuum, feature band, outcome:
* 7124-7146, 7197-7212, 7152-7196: 0.9 AA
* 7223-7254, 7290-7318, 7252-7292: -3.4 AA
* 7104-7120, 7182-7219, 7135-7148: 0.8 AA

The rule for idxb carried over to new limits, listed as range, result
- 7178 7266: 4.631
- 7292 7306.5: 4.263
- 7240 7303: 5.493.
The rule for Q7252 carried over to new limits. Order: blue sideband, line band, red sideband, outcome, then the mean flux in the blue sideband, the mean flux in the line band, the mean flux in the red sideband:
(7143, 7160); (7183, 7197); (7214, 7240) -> -0.04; 3.94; 4.13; 4.03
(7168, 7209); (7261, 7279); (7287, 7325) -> -0.10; 4.05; 4.24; 3.79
